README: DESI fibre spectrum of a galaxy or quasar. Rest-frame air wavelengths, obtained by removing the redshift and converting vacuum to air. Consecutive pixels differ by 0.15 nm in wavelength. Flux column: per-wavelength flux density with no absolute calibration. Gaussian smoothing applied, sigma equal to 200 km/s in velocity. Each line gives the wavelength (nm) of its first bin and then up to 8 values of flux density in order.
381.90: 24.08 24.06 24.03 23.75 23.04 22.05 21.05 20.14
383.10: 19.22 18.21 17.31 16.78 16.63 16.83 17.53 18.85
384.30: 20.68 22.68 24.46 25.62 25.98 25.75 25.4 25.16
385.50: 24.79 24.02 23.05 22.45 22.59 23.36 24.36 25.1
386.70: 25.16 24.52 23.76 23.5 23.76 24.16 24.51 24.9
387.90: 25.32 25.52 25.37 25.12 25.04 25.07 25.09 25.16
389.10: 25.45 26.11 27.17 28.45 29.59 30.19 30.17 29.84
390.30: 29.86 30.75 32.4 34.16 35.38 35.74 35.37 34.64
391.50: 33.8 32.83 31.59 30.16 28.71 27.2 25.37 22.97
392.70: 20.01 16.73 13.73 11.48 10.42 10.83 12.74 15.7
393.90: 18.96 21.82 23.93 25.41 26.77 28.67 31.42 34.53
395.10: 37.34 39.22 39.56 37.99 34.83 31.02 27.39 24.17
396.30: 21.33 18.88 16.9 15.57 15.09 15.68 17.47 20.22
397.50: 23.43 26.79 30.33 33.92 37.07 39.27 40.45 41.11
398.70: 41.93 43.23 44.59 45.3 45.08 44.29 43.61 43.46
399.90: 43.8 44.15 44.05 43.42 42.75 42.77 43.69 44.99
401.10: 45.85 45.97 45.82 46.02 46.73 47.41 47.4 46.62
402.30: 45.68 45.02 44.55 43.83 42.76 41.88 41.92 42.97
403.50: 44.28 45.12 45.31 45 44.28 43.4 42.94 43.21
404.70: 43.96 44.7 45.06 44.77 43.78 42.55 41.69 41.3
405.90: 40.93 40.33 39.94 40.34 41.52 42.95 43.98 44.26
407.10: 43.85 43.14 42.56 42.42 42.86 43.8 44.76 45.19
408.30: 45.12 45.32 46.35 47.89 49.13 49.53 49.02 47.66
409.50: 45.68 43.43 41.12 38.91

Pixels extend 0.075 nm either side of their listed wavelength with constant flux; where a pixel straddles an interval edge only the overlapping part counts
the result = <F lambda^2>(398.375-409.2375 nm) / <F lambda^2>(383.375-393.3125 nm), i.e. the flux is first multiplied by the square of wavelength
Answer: 1.9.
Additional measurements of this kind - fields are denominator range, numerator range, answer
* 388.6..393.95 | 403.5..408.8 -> 1.81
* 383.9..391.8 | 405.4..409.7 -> 1.83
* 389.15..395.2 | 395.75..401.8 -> 1.39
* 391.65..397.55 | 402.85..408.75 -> 1.93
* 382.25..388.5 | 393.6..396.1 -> 1.34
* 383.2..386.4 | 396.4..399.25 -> 1.47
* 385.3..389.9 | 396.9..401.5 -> 1.63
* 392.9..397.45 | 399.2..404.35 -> 1.98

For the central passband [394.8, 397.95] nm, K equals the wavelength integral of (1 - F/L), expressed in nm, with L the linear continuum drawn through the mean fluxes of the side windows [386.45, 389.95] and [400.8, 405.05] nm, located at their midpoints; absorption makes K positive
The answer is 0.81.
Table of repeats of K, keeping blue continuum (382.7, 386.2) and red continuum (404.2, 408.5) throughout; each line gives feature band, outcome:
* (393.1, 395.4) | 0.55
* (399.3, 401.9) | -0.50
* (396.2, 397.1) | 0.43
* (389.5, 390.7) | -0.14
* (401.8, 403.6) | -0.23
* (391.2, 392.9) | 0.05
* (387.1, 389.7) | 0.00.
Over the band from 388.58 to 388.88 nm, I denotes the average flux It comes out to 25.1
